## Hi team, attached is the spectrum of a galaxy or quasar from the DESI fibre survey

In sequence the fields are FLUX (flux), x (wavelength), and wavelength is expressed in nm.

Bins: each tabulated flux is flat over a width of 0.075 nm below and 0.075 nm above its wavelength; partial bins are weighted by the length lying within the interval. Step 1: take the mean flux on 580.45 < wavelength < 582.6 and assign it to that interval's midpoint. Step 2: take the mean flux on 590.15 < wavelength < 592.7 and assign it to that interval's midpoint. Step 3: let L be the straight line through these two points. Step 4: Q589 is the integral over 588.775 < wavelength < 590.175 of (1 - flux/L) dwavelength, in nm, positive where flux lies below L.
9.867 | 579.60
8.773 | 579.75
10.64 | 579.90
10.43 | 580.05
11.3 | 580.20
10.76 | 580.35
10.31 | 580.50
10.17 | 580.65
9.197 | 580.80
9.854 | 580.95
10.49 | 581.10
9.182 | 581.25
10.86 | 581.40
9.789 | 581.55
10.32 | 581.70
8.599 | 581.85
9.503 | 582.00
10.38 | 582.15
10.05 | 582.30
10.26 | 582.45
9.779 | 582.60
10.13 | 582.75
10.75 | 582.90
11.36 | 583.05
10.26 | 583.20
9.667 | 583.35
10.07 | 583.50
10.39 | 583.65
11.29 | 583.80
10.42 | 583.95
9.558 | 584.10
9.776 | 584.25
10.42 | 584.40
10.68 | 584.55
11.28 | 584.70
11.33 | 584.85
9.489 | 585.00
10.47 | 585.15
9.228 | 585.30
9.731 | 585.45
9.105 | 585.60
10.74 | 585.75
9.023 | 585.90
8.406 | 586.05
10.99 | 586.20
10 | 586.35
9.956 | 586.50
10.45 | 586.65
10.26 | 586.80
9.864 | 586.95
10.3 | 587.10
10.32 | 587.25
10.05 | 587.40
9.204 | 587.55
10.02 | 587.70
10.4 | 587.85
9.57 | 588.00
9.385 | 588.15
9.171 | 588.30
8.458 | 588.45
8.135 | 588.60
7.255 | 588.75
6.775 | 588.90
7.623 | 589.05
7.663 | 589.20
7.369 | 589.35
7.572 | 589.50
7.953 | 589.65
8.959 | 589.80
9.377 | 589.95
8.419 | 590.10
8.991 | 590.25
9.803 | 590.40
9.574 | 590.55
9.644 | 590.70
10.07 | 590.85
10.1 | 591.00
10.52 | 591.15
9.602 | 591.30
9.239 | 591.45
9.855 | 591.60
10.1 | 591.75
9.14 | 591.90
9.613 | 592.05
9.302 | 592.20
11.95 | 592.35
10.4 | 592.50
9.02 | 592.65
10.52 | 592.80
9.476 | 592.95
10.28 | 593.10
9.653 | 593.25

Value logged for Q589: 0.27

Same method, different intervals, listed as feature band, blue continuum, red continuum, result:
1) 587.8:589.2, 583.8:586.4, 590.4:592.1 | 0.21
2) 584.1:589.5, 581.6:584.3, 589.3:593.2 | 0.20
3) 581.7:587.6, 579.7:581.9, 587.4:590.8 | -0.41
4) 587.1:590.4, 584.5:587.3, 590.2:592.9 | 0.40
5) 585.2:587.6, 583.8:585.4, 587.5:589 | -0.08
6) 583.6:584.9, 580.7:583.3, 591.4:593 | -0.07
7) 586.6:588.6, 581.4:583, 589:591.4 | -0.09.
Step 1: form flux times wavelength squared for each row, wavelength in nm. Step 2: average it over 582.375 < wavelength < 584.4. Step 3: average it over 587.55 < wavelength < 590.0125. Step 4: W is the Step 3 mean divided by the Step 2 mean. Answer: 0.84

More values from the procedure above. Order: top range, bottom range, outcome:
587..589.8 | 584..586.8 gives 0.88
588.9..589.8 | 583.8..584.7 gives 0.75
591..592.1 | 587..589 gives 1.08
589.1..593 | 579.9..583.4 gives 0.95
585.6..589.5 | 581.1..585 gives 0.91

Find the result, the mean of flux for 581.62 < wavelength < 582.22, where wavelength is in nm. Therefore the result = 9.7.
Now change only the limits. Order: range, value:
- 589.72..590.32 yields 8.93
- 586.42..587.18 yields 10.2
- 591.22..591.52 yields 9.44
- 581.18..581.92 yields 9.76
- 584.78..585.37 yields 10.1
